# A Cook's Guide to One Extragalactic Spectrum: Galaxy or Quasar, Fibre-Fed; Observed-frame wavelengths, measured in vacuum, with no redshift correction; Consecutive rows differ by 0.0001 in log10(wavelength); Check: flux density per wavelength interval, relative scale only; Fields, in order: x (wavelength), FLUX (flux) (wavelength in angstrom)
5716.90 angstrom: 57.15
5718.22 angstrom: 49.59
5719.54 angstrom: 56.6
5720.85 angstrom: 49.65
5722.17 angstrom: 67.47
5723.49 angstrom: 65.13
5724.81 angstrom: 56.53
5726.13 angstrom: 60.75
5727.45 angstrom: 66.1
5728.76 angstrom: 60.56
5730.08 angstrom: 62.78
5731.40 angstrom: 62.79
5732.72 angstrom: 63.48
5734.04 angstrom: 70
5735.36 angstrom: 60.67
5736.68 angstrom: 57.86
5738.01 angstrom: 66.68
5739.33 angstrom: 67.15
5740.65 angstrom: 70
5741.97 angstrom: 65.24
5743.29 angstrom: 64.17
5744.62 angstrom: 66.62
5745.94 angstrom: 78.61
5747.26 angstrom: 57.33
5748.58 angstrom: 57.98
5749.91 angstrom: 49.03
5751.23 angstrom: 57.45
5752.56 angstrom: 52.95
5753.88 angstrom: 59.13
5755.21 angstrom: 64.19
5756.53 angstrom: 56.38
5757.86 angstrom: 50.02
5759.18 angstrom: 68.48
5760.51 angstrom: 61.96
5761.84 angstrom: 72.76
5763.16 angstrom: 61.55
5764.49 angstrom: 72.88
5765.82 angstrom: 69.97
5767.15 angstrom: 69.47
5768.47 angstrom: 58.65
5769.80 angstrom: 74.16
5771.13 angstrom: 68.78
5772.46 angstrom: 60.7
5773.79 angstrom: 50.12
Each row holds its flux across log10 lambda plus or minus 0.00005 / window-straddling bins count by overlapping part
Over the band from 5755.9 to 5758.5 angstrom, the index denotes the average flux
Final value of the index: 53.1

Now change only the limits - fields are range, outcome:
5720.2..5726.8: 59.8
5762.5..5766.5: 68.1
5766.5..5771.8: 67.8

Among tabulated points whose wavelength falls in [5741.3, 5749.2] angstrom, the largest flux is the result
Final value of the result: 78.61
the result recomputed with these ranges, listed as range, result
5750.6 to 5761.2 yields 68.48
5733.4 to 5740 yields 70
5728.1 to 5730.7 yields 62.78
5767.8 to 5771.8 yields 74.16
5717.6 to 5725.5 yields 67.47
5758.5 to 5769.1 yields 72.88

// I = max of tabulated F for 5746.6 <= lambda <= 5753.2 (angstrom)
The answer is 57.98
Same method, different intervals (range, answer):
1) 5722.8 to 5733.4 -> 66.1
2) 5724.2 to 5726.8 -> 60.75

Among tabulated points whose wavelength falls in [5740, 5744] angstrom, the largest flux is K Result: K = 70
